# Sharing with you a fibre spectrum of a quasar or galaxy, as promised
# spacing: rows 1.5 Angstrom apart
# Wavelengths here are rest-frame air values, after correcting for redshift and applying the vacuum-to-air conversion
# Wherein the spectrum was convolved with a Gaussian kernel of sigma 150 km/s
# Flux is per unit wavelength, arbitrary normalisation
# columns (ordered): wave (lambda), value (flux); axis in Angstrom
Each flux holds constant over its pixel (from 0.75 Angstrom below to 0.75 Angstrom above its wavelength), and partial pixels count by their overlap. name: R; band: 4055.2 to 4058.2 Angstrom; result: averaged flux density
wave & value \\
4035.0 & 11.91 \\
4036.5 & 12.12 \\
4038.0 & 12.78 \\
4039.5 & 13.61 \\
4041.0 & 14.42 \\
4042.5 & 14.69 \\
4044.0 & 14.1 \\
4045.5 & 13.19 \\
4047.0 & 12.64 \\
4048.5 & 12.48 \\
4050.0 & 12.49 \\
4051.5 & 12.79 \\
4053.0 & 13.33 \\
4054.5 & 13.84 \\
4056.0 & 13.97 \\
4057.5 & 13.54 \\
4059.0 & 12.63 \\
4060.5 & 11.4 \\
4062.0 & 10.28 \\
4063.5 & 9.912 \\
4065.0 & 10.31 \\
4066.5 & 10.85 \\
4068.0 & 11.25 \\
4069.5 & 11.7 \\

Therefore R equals 13.8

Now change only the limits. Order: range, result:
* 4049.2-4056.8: 13.3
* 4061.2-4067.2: 10.3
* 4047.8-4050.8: 12.5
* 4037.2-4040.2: 13.2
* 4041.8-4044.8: 14.4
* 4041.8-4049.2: 13.4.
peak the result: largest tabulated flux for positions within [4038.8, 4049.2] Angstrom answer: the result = 14.69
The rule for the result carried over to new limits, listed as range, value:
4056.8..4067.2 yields 13.54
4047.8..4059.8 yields 13.97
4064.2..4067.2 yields 10.85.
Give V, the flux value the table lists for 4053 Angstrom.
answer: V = 13.33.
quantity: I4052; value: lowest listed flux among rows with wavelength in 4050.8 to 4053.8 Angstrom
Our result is 12.79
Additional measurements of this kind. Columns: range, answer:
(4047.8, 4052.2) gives 12.48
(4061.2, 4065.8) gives 9.912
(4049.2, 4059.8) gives 12.49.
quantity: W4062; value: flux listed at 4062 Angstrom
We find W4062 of 10.28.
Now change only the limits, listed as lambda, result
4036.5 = 12.12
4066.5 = 10.85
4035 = 11.91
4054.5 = 13.84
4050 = 12.49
